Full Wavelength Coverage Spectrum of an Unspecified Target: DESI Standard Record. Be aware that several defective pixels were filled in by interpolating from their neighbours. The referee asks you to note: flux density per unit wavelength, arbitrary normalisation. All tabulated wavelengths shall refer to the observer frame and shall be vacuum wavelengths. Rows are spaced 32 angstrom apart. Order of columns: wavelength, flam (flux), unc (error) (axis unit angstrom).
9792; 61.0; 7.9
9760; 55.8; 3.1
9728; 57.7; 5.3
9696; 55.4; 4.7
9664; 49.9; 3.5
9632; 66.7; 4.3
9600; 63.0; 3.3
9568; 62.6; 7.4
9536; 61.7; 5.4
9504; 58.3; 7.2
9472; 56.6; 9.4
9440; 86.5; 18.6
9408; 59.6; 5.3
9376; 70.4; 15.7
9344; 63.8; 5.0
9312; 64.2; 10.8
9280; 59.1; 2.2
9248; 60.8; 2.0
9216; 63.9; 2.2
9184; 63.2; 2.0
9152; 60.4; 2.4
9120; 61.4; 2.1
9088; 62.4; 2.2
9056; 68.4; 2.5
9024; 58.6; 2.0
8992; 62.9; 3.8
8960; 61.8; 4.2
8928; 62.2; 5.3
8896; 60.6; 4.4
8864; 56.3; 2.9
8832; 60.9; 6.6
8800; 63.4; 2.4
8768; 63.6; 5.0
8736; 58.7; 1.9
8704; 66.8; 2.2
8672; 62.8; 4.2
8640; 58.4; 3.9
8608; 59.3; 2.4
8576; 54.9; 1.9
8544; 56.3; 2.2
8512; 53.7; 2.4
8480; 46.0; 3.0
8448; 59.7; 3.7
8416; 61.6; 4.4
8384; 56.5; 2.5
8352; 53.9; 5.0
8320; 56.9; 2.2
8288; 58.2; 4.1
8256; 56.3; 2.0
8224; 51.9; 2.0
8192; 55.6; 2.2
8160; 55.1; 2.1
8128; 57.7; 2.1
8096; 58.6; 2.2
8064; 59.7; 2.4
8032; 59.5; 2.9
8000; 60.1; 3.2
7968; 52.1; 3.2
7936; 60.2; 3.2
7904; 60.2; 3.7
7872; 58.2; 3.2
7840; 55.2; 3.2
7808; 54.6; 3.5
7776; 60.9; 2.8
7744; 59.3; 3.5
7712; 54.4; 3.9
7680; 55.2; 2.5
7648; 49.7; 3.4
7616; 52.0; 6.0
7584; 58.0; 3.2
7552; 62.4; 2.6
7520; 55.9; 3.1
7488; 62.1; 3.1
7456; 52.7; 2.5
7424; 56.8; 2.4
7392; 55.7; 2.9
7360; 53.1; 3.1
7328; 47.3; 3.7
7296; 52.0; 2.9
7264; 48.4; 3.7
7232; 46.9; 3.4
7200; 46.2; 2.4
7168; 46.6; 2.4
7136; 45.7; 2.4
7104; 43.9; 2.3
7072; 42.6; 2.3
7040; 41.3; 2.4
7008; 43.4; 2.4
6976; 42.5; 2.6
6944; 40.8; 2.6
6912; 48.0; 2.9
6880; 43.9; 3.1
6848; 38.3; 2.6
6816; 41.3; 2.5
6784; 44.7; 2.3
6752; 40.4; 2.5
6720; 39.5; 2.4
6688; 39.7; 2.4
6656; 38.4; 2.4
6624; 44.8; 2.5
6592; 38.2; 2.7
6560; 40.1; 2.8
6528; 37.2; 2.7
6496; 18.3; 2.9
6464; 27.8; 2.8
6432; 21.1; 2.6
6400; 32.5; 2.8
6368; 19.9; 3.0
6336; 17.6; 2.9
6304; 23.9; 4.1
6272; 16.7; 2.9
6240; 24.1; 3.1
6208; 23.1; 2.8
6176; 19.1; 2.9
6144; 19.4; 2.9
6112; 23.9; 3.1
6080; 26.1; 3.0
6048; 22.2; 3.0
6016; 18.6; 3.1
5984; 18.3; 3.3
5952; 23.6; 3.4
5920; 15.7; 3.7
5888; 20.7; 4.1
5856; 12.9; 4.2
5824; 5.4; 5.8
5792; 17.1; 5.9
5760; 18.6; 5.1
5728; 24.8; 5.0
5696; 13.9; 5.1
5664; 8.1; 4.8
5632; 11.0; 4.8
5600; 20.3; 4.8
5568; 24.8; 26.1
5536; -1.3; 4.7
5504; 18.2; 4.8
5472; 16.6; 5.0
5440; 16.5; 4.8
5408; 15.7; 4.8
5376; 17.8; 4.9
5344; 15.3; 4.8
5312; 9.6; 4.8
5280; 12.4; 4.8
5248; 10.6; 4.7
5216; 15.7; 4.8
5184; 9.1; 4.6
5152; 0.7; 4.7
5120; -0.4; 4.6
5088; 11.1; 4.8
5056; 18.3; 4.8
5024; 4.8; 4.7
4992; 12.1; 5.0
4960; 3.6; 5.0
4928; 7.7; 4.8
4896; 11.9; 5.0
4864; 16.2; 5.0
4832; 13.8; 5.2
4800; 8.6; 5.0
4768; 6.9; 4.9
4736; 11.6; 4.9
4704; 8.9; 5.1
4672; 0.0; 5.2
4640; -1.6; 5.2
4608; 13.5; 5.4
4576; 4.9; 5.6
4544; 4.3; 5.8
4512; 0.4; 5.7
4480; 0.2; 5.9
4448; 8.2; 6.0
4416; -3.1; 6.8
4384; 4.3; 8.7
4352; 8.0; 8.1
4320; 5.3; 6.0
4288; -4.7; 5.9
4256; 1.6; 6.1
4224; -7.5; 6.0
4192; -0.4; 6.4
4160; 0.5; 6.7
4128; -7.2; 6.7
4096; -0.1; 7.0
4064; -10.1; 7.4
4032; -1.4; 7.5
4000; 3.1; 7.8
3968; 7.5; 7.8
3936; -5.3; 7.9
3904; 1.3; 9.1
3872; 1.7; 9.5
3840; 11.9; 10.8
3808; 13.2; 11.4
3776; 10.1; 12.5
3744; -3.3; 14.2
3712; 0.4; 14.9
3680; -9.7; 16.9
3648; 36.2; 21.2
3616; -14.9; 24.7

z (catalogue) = 0.64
